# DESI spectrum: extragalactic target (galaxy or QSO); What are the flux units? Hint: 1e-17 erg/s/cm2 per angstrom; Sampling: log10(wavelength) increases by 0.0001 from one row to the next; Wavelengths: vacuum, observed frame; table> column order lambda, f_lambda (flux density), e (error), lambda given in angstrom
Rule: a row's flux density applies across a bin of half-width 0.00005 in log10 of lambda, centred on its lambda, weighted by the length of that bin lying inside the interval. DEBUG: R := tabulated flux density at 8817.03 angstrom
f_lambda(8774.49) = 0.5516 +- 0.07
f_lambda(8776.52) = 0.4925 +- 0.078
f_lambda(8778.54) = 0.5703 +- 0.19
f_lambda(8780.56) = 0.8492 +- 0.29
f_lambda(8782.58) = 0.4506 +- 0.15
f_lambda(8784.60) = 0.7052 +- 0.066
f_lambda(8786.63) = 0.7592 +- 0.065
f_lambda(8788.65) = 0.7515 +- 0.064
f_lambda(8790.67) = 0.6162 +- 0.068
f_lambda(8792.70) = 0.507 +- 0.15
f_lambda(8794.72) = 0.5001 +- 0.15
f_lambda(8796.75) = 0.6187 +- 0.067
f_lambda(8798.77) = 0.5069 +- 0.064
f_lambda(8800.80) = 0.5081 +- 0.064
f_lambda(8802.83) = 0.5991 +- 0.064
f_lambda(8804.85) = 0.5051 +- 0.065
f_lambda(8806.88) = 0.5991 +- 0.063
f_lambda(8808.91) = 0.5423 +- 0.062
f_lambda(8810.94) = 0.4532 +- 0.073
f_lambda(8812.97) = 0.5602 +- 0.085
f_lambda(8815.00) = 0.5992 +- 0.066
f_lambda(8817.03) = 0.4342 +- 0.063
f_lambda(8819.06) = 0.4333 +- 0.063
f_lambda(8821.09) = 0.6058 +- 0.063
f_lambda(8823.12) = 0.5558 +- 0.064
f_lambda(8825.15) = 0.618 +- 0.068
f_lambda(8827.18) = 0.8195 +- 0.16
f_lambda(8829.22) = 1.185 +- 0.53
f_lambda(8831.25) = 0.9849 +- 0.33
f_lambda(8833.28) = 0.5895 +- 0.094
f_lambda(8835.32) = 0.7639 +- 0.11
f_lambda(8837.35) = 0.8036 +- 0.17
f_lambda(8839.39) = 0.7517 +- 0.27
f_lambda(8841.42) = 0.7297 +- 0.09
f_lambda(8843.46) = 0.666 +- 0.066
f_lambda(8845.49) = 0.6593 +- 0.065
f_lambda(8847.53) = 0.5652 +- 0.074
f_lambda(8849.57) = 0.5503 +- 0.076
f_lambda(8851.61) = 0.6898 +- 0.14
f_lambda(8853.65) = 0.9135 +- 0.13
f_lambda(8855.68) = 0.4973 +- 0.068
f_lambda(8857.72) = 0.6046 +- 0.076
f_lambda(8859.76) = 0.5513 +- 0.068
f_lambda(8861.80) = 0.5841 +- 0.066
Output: 0.4342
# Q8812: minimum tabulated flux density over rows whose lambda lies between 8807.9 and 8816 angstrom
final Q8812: 0.4532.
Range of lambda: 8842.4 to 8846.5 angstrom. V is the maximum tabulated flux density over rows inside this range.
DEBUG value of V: 0.666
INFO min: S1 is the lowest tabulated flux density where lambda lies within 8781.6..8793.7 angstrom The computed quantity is 0.4506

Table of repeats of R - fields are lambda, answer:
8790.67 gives 0.6162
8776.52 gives 0.4925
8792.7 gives 0.507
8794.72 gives 0.5001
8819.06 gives 0.4333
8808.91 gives 0.5423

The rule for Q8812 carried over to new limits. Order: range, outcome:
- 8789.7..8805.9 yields 0.5001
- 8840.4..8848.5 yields 0.5652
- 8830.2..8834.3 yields 0.5895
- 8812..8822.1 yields 0.4333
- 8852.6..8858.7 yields 0.4973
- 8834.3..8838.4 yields 0.7639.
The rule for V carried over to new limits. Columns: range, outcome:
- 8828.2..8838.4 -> 1.185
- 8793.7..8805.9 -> 0.6187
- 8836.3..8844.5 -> 0.8036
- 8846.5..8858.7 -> 0.9135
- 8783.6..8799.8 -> 0.7592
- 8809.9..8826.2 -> 0.618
